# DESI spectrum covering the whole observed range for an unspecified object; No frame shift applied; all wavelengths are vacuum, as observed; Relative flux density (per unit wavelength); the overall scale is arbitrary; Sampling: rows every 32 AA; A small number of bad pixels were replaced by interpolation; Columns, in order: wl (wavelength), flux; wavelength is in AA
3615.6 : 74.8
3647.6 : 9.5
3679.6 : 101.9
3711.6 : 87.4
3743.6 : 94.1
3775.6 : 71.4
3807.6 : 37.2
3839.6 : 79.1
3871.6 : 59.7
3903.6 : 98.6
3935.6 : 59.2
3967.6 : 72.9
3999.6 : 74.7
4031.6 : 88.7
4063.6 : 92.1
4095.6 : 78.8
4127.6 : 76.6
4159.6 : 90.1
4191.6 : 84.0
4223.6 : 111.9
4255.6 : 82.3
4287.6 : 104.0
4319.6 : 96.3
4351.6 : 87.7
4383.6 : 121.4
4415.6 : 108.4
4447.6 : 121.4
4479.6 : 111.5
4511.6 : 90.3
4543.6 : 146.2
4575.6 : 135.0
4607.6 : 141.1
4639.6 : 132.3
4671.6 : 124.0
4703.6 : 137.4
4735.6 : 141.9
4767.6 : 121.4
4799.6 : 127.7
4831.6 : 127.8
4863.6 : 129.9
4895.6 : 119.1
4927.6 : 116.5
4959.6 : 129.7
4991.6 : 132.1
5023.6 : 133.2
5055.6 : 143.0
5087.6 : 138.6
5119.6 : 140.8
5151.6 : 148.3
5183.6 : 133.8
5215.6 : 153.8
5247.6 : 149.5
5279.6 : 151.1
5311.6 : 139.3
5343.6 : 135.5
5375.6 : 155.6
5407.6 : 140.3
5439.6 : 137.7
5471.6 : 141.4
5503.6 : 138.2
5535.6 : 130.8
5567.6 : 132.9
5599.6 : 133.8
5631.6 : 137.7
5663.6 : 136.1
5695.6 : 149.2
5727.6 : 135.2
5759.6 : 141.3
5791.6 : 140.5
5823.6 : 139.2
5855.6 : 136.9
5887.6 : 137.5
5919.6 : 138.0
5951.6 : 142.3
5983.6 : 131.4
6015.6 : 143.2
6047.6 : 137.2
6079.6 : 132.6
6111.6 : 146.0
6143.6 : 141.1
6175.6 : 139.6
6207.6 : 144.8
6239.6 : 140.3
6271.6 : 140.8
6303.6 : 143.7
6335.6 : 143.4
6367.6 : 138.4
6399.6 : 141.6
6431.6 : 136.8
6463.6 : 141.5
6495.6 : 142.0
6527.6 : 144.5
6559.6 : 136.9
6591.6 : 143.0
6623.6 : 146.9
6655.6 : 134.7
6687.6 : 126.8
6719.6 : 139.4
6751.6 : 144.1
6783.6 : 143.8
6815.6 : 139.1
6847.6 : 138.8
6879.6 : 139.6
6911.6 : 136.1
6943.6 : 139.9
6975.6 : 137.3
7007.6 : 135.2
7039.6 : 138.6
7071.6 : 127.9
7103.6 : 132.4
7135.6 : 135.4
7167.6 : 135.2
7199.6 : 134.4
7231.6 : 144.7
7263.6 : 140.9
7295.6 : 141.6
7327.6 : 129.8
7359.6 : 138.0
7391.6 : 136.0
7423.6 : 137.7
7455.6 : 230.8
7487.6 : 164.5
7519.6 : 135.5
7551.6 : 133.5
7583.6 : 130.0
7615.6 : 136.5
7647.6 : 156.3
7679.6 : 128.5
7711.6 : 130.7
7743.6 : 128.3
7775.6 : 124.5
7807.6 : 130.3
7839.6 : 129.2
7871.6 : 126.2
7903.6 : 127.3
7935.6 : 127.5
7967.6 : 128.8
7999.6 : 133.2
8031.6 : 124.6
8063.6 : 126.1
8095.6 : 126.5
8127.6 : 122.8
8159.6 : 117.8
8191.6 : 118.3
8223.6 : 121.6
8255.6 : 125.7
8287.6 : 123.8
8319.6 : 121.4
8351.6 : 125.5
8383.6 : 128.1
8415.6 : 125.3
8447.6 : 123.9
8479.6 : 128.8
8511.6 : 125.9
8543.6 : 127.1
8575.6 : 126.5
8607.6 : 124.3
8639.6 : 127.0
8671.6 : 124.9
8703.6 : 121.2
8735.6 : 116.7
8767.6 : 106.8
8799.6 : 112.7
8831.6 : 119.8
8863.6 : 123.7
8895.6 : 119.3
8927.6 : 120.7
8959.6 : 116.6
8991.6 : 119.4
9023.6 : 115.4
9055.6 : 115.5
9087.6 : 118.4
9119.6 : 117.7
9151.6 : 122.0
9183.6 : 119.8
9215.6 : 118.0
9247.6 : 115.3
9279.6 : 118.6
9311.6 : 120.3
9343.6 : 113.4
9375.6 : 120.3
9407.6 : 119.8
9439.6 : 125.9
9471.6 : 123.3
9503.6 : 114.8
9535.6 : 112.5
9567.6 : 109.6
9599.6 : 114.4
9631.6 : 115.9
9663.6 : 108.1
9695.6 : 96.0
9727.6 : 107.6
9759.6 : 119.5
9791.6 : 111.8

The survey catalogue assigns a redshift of 0.136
